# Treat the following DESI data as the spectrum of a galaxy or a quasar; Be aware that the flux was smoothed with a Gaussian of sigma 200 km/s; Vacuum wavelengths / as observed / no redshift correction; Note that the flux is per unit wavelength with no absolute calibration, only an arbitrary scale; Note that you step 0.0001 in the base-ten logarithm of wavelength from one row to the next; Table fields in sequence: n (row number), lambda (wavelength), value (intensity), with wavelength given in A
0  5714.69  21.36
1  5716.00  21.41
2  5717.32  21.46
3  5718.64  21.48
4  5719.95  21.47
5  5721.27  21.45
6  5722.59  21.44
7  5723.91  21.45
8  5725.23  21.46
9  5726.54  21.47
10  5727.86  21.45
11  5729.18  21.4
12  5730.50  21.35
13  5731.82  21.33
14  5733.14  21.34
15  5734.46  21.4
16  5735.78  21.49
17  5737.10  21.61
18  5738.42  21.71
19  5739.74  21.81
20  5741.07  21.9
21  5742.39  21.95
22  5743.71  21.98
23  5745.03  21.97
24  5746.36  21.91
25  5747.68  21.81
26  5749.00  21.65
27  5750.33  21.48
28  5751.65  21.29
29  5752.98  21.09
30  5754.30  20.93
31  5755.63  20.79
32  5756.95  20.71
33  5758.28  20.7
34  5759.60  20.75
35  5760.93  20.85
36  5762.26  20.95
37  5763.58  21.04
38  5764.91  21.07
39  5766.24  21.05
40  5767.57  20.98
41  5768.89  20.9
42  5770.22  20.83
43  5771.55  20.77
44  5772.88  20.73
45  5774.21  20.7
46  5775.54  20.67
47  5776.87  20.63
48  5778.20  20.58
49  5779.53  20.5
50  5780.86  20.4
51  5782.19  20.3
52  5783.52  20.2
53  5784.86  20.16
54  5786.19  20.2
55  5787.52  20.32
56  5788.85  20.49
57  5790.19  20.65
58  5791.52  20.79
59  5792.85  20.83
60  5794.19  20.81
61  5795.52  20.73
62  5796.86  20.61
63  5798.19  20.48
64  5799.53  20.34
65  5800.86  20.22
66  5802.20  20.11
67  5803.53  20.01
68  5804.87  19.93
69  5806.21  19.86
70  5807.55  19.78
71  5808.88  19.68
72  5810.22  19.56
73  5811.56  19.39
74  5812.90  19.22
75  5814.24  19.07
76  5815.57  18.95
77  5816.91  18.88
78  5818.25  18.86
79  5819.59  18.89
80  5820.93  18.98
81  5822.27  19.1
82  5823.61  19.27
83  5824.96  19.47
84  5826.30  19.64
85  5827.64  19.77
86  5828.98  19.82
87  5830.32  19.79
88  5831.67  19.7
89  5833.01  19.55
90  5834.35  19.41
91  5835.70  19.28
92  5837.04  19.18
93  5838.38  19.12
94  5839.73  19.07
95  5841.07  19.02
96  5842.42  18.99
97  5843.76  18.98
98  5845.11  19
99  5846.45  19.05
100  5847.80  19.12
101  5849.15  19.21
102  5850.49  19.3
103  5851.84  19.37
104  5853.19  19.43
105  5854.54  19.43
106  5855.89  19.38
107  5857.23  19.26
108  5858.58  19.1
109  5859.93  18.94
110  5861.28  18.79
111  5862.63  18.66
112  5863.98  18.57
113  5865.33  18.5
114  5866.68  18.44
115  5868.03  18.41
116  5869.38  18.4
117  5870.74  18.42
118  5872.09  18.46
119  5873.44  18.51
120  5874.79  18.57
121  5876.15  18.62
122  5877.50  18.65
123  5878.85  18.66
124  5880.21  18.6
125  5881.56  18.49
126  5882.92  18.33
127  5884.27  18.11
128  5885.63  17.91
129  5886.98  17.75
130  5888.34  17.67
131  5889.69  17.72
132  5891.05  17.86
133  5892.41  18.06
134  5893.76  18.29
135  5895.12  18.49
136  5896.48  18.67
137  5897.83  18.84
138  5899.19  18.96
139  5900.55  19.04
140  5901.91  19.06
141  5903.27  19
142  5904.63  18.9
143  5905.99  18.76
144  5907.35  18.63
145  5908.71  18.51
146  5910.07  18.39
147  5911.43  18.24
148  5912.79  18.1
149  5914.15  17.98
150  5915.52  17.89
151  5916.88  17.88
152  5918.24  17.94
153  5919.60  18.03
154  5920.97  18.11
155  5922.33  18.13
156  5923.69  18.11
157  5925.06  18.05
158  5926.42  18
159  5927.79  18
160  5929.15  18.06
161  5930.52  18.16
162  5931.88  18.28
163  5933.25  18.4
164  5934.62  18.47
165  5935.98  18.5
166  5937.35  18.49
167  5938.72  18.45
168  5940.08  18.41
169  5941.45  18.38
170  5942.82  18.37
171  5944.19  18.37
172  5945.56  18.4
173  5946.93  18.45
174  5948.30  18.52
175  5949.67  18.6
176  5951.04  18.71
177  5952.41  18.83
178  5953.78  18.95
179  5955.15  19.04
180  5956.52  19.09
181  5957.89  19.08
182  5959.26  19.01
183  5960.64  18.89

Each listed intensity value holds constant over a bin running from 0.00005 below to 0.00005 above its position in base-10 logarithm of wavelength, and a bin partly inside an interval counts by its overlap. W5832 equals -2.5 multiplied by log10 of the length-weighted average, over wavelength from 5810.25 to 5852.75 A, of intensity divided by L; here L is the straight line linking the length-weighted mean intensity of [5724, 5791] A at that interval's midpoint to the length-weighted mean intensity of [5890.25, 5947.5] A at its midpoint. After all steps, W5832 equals 0.032 mag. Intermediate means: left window 21.1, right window 18.4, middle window 19.2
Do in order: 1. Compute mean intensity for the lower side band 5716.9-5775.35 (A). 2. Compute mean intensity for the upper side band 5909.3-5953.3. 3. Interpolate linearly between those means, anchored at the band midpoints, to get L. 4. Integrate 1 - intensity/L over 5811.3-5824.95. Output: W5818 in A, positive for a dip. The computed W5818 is 0.7 A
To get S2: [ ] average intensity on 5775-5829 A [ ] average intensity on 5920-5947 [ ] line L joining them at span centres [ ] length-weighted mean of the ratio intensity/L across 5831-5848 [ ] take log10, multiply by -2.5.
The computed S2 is 0.02 mag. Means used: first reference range 20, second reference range 18.3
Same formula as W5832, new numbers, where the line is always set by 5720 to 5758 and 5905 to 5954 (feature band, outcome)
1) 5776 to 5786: 0.02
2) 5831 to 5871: 0.03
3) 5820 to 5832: 0.03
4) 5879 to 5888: 0.05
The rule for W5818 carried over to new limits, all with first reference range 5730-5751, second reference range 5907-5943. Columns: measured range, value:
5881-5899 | 0.65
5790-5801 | 0.01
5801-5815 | 0.50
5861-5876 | 0.59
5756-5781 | 0.42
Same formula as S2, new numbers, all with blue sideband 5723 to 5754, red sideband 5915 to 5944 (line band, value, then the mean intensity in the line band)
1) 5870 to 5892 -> 0.05 mag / 18.3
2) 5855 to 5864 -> 0.02 mag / 19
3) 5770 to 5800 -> 0.01 mag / 20.5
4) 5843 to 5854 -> 0.02 mag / 19.2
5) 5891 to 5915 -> 0.01 mag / 18.6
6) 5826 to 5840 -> 0.02 mag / 19.5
